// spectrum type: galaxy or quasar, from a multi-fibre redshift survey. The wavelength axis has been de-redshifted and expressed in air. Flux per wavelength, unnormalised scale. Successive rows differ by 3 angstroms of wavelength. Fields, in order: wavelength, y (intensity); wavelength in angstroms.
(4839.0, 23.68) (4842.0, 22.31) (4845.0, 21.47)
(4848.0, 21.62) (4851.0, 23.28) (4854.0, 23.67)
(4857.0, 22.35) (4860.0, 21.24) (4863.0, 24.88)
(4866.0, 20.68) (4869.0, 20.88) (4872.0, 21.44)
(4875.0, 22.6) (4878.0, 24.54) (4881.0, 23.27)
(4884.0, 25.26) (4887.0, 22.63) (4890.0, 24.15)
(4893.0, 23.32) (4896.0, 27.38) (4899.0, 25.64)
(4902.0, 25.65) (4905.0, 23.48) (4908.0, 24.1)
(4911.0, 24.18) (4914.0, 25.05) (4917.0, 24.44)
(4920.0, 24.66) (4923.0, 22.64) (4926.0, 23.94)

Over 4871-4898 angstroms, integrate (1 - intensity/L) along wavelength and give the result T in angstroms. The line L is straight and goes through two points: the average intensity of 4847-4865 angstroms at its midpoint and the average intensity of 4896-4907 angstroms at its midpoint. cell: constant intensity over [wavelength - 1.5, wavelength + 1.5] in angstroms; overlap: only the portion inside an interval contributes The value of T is 0.46 angstroms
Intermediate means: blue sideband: 22.8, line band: 23.9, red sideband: 25.2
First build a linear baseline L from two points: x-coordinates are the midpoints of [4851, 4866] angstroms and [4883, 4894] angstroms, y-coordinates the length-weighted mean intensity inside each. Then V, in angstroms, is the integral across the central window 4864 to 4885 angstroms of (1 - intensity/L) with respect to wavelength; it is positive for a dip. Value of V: 0.63 angstroms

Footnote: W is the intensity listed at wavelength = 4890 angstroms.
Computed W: 24.15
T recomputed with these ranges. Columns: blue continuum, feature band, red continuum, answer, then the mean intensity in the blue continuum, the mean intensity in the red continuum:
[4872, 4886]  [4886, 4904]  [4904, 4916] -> -0.7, 23.6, 24.2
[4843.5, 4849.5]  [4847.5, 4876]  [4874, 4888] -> 0.3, 21.5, 23.7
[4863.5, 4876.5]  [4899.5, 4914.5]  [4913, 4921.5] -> -0.3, 21.7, 24.7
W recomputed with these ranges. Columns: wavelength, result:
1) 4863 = 24.88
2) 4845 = 21.47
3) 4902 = 25.65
